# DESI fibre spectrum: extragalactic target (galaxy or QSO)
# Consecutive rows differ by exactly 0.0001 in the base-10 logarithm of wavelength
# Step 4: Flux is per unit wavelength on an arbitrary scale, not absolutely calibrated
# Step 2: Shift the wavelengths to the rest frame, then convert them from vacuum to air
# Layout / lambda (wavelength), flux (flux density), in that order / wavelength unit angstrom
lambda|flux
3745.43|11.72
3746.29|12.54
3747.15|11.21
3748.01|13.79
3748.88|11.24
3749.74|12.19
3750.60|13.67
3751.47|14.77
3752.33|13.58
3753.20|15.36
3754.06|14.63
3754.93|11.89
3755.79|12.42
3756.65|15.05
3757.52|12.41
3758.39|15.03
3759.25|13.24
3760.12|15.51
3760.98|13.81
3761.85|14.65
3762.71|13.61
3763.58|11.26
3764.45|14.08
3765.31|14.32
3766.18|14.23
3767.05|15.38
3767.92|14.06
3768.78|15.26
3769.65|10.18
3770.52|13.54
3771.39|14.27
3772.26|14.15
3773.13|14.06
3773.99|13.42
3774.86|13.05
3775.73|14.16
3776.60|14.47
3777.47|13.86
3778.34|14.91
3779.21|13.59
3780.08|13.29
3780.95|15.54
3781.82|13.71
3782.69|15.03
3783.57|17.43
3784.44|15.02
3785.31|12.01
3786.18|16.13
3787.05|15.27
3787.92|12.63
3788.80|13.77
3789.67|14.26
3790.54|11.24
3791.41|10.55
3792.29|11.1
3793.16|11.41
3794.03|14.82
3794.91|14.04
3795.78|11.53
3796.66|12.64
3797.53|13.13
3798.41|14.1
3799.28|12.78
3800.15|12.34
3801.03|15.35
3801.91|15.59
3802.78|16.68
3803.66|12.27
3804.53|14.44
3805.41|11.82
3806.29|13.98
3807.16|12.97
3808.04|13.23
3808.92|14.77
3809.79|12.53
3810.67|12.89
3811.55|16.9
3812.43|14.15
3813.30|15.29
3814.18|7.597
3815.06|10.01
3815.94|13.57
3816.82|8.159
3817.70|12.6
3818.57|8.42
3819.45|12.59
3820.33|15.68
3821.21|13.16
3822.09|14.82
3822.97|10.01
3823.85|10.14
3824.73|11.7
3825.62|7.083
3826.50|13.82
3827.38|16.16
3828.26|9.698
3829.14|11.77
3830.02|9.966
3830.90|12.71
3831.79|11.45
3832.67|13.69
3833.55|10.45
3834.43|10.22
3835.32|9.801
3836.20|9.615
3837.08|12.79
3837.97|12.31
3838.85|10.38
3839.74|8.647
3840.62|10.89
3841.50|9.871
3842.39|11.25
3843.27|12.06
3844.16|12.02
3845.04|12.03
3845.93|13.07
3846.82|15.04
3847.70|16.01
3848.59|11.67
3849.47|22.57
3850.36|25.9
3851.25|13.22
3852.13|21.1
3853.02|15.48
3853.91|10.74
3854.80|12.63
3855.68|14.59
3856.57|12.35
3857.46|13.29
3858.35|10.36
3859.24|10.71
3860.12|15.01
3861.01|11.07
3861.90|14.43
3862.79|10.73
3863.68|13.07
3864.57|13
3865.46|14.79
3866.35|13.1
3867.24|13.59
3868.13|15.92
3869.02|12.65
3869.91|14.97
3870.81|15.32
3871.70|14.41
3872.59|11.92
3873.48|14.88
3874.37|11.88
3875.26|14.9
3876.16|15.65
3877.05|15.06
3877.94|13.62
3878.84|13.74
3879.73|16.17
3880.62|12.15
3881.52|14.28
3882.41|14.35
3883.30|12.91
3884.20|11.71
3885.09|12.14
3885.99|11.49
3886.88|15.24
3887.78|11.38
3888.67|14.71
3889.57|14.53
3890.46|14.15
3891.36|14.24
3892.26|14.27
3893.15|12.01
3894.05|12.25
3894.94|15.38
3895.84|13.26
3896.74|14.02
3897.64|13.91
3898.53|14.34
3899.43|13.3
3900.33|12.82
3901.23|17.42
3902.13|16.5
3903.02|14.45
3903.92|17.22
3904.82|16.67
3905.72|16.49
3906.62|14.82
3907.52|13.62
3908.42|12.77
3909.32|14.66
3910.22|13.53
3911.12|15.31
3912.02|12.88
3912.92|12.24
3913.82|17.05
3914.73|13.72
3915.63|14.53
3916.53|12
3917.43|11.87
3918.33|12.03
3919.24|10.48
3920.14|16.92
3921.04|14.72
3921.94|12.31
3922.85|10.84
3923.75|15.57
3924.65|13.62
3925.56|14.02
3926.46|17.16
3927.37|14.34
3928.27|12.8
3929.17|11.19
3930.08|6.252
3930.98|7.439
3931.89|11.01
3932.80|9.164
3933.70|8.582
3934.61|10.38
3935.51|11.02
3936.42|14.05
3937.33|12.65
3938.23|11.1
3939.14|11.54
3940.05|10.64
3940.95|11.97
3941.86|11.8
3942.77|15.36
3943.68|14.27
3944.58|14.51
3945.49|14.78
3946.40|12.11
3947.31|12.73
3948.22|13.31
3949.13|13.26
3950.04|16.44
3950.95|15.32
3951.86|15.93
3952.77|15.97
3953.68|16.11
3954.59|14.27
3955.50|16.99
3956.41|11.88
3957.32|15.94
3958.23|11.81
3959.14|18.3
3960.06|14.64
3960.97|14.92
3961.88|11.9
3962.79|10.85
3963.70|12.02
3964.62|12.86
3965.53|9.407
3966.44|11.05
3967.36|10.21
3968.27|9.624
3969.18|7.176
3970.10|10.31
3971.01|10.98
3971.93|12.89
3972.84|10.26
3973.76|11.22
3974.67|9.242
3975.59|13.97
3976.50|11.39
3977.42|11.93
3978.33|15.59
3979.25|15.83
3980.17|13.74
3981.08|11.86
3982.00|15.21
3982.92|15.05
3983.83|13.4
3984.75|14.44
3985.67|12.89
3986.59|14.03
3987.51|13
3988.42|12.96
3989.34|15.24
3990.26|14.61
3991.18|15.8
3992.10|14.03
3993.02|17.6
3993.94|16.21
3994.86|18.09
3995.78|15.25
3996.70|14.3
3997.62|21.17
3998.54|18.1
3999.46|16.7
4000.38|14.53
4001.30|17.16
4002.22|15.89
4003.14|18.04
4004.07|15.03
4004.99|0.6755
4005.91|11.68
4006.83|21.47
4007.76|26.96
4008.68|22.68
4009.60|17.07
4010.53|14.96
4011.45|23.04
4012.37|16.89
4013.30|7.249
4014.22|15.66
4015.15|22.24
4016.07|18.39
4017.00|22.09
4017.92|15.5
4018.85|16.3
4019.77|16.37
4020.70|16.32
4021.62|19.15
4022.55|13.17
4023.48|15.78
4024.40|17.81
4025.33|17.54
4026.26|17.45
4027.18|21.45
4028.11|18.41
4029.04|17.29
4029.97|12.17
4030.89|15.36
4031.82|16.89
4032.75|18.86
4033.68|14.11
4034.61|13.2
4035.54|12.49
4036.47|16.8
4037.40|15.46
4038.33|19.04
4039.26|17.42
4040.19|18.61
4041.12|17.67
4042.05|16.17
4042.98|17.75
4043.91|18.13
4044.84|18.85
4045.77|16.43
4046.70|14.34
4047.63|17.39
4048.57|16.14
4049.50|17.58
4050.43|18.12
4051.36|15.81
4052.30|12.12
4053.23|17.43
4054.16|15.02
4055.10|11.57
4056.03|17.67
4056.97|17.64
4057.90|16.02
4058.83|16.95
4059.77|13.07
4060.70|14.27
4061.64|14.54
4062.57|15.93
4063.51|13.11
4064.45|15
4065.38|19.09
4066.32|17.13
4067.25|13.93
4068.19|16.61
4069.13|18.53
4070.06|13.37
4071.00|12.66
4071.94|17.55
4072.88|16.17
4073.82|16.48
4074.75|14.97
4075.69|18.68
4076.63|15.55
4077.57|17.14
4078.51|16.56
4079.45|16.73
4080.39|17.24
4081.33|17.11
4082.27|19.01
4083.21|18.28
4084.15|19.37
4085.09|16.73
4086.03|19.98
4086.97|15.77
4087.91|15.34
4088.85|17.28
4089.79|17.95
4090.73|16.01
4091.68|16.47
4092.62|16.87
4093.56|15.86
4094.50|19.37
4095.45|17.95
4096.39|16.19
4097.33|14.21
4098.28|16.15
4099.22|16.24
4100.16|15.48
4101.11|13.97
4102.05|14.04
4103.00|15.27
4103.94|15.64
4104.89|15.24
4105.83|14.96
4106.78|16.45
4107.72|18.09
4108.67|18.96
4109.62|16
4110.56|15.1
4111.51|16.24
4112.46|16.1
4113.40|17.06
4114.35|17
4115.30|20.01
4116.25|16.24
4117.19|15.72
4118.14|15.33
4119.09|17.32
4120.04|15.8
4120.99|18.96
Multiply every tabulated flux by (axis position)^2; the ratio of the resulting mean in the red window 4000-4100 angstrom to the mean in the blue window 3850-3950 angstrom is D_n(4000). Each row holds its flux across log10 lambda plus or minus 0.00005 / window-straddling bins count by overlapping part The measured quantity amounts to 1.3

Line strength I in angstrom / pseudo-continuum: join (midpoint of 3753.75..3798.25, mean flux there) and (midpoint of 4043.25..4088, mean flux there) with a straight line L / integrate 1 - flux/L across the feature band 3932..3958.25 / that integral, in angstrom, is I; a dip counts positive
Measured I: 3.5 angstrom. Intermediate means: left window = 13.7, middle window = 13.2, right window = 16.3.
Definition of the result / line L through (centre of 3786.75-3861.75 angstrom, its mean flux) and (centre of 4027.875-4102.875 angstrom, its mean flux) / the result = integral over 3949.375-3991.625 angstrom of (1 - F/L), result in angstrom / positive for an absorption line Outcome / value 4.8 angstrom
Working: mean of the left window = 12.8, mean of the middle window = 13.2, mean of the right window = 16.3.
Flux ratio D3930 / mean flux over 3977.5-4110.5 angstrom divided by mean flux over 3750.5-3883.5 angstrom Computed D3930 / 1.2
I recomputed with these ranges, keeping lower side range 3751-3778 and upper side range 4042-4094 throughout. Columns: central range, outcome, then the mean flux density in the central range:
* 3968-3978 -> 3.0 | 10.9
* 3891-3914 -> 0.9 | 14.4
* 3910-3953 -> 6.6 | 12.9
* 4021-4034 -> -0.6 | 16.8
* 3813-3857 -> 5.9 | 12.5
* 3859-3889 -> 2.4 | 13.6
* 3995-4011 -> -0.8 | 16.6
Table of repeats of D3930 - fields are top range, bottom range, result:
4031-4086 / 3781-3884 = 1.24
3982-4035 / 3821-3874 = 1.26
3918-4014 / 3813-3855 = 1.10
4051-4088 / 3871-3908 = 1.15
